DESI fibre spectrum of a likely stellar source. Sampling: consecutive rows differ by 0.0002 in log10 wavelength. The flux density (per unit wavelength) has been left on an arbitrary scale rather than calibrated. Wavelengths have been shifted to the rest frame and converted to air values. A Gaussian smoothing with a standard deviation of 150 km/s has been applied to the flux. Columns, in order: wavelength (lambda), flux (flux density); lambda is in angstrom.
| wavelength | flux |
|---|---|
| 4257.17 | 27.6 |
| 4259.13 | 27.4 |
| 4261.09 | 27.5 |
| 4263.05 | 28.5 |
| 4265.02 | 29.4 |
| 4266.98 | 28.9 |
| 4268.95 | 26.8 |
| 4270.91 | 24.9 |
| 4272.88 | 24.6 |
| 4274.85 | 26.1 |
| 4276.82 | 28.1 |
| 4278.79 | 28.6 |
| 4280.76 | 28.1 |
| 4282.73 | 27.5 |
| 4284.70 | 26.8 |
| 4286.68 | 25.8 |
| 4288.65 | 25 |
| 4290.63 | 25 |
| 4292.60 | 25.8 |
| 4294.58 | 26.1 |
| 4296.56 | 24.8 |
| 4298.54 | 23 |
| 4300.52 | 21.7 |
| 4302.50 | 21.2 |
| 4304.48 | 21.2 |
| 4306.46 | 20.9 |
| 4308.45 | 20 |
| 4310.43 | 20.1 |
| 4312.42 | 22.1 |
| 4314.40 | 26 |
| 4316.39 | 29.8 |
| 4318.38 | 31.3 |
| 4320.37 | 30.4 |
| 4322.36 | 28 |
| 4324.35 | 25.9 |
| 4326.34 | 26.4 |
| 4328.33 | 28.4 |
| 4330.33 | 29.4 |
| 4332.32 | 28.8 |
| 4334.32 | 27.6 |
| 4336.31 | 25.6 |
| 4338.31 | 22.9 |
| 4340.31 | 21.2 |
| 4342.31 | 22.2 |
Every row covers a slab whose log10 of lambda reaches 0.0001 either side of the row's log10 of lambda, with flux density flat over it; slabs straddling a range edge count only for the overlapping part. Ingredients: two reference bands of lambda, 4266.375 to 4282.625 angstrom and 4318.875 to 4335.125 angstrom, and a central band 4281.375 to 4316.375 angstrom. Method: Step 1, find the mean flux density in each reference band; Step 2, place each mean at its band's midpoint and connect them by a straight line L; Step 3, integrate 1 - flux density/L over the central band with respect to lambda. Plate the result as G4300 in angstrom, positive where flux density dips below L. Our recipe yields 4.6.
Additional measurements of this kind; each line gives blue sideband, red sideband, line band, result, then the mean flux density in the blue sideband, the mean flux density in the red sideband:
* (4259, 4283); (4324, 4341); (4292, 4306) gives 1.9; 27.4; 26.3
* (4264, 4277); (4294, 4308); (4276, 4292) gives -1.2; 26.9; 22.5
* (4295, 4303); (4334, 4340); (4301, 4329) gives -1.5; 23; 24.6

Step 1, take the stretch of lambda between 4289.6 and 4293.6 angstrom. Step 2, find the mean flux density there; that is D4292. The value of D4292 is 25.4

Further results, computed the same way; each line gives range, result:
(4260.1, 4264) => 28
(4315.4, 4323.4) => 29.8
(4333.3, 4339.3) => 25.4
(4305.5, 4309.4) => 20.4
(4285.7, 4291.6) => 25.3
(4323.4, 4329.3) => 26.9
